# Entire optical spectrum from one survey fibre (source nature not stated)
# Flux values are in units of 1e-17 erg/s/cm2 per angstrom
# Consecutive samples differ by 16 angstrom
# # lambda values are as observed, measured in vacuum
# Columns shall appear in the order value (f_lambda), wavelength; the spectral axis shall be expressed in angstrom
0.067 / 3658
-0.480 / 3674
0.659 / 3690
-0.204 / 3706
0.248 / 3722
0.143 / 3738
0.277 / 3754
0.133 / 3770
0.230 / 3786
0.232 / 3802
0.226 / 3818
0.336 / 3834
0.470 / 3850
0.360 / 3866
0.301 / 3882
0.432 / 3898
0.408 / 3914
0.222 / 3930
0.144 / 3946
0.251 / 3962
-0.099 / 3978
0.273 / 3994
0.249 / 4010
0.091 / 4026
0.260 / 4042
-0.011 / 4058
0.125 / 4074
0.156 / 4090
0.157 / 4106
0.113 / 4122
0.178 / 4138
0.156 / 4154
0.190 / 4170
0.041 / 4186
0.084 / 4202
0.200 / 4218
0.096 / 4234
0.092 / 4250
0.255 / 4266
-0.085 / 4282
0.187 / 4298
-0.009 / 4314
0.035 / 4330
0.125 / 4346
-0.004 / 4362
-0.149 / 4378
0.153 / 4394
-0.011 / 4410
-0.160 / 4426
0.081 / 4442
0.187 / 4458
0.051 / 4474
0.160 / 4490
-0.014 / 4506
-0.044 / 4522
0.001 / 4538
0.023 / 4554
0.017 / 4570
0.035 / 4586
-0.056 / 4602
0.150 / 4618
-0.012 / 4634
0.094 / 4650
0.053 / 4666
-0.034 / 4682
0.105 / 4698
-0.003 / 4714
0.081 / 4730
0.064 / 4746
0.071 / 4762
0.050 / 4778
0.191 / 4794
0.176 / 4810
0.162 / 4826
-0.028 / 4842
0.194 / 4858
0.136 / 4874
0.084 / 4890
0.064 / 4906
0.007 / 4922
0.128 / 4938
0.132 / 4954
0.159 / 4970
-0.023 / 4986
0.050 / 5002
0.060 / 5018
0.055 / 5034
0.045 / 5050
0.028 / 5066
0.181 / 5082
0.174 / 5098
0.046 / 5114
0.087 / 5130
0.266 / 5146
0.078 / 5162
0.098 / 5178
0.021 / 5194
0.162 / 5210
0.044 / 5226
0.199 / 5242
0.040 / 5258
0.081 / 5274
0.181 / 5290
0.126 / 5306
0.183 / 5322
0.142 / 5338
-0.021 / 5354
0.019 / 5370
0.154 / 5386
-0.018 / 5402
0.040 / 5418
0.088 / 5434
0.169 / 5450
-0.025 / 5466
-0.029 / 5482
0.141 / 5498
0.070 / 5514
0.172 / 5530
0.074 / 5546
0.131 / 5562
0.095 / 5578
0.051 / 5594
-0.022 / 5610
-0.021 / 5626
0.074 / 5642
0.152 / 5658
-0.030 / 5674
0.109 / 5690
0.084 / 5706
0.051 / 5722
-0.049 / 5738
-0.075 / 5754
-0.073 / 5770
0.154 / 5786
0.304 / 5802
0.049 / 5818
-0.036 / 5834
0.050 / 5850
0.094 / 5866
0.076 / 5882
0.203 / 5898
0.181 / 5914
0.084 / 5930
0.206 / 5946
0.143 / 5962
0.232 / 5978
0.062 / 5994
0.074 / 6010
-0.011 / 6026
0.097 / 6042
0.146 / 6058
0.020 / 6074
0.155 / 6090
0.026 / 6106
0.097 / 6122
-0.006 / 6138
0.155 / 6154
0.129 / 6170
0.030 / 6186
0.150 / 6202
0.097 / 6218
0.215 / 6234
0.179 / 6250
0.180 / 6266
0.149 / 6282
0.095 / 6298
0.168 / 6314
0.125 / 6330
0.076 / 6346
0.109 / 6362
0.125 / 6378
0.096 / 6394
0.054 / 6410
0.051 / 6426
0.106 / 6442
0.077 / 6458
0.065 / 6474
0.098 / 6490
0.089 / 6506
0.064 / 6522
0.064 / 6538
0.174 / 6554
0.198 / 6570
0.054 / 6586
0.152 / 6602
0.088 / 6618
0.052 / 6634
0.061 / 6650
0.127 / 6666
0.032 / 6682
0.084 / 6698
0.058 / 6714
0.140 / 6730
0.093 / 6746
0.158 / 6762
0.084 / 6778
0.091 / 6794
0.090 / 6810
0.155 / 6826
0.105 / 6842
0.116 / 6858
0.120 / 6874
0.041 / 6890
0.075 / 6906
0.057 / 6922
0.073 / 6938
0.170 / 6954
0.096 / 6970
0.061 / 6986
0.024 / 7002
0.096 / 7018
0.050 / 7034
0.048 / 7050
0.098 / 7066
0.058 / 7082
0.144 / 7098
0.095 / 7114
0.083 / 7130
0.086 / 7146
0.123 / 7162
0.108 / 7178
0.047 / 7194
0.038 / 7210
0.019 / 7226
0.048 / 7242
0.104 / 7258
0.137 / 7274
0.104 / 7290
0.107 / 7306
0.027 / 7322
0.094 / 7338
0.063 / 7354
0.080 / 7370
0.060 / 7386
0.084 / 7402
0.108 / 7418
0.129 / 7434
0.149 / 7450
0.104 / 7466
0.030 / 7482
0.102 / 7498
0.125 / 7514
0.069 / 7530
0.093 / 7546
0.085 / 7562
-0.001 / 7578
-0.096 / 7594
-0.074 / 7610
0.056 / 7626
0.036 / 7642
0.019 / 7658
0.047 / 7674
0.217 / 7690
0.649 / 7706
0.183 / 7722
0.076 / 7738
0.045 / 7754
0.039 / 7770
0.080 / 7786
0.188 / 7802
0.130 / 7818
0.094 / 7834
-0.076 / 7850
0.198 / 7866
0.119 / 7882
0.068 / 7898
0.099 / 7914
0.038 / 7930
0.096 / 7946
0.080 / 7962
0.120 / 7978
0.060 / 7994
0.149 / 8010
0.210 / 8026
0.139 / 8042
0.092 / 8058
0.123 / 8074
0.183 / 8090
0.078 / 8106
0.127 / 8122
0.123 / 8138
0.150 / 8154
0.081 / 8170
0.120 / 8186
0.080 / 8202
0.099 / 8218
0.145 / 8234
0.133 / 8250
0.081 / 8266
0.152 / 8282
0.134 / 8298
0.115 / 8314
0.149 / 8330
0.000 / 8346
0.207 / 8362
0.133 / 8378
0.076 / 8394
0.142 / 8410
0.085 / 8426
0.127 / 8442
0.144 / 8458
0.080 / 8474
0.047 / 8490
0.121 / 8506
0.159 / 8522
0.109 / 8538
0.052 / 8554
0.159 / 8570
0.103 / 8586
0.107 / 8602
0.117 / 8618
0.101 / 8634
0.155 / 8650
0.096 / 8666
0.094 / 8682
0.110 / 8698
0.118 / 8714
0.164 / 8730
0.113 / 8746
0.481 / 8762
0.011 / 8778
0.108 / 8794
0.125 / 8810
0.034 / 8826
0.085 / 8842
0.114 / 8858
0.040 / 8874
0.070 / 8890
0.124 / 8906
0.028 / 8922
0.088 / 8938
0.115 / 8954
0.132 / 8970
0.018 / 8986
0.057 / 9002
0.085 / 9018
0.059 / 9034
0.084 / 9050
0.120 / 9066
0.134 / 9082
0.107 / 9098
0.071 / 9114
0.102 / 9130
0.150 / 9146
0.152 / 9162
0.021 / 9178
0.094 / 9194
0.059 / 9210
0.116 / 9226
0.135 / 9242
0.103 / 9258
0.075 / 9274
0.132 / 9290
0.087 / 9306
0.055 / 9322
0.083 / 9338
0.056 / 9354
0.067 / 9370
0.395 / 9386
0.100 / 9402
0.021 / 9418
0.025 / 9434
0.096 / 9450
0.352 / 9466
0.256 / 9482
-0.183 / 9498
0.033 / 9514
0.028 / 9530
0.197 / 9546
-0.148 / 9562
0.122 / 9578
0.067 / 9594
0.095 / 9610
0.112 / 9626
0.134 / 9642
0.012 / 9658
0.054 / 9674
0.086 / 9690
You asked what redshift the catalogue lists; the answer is 1.066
